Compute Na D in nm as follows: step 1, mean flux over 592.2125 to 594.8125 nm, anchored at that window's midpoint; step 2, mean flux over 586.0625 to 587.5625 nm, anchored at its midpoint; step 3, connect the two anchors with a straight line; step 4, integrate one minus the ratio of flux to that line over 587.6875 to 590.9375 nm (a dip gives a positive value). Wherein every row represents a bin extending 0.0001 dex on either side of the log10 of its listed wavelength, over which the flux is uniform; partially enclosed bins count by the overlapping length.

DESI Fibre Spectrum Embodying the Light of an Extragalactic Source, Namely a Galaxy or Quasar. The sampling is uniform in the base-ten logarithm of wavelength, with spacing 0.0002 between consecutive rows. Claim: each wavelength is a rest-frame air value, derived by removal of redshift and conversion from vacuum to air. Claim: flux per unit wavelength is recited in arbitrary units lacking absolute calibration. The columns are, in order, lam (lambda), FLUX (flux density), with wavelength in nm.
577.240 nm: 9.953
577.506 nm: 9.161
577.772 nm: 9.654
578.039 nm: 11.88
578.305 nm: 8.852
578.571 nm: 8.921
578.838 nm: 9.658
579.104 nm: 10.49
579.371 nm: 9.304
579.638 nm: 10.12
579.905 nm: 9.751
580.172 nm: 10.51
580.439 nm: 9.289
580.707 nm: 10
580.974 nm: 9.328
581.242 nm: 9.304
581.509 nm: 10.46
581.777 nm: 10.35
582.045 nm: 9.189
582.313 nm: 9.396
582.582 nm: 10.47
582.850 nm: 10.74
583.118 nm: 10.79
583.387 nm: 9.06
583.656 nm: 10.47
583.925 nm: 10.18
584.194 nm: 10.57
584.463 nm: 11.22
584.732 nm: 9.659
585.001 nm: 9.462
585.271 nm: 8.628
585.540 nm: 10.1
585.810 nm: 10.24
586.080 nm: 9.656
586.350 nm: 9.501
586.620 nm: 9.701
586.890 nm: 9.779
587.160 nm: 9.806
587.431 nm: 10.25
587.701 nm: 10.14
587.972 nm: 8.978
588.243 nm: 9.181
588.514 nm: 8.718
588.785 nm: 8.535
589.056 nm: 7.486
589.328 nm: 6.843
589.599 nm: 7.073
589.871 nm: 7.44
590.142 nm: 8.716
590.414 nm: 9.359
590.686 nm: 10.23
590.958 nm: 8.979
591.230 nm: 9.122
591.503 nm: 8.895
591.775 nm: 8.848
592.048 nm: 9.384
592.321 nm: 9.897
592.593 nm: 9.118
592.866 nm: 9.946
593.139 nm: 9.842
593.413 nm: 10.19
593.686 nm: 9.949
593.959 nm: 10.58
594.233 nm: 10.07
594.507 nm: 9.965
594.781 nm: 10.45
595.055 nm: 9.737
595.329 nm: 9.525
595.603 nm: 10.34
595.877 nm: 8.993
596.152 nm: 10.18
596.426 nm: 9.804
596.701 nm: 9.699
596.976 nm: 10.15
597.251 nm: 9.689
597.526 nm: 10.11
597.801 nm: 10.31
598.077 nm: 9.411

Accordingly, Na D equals 0.44 nm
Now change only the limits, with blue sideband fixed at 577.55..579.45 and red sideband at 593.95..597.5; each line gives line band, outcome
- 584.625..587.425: 0.049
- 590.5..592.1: 0.105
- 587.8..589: 0.130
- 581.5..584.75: -0.122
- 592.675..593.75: -0.004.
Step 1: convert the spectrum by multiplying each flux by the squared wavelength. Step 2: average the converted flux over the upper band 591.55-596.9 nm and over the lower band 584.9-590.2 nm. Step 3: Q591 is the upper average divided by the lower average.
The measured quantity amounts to 1.11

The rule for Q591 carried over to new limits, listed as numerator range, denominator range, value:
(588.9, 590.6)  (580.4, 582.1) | 0.83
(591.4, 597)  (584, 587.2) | 1.02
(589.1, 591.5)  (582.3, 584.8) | 0.84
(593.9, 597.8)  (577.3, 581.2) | 1.08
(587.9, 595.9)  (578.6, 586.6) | 0.96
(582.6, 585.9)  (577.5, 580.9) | 1.05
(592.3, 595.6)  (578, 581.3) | 1.07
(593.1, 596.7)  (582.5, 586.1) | 1.02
